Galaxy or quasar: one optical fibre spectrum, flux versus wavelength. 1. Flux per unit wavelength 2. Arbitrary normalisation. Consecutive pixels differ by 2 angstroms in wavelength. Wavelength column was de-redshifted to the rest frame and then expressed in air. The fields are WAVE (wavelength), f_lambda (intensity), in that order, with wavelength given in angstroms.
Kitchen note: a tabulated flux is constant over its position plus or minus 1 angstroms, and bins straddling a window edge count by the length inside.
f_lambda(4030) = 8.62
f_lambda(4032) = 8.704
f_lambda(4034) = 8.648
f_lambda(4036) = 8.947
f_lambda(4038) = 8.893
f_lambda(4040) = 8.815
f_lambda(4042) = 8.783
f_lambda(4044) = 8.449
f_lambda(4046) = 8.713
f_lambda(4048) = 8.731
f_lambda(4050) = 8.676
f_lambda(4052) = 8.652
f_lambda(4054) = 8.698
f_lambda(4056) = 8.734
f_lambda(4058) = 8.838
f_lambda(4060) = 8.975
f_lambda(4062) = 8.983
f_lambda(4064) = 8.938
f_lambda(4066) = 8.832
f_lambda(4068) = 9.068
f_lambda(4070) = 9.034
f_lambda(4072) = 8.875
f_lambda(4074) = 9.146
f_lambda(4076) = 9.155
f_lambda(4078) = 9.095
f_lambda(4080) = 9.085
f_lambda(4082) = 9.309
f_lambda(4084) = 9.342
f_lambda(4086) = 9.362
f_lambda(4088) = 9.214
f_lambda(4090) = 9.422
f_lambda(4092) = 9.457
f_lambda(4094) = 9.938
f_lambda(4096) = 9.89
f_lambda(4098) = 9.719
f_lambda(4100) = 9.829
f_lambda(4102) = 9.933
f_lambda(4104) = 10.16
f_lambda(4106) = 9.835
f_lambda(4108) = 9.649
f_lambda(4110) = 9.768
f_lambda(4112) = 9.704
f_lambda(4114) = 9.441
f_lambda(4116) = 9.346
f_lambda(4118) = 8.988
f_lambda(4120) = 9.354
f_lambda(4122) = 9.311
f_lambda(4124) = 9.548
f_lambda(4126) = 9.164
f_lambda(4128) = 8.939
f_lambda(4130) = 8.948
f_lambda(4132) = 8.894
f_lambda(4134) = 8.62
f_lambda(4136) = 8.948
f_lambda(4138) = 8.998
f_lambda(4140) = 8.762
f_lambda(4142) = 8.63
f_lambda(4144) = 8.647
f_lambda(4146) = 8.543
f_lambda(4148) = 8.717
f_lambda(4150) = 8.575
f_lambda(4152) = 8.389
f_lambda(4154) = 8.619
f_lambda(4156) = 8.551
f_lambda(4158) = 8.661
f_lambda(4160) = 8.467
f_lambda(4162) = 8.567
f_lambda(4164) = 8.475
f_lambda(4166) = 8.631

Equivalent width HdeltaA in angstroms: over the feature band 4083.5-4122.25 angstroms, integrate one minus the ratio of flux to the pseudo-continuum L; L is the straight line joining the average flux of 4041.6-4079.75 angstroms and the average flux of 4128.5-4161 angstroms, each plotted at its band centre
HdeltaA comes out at -3.6 angstroms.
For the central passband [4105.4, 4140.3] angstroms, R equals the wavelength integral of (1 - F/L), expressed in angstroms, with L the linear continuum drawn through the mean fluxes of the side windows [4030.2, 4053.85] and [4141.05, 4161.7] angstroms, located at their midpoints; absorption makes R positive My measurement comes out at -2.51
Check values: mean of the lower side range 8.72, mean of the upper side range 8.58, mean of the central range 9.24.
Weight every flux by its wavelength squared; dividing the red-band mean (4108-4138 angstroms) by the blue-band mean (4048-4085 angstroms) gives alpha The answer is 1.06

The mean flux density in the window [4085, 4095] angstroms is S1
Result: 9.48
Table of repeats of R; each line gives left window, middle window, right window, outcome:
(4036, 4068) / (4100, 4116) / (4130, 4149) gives -1.80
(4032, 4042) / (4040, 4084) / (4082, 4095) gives 1.04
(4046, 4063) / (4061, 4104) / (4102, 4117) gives -0.35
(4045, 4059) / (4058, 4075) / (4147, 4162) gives -0.54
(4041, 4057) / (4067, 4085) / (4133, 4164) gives -0.94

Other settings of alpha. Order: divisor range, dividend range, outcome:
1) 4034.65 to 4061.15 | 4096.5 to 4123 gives 1.13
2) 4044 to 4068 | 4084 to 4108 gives 1.12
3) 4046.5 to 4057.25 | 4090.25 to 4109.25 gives 1.15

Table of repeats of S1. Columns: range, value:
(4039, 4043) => 8.8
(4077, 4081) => 9.09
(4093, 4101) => 9.84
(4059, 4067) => 8.93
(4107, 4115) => 9.64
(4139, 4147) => 8.65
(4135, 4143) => 8.83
